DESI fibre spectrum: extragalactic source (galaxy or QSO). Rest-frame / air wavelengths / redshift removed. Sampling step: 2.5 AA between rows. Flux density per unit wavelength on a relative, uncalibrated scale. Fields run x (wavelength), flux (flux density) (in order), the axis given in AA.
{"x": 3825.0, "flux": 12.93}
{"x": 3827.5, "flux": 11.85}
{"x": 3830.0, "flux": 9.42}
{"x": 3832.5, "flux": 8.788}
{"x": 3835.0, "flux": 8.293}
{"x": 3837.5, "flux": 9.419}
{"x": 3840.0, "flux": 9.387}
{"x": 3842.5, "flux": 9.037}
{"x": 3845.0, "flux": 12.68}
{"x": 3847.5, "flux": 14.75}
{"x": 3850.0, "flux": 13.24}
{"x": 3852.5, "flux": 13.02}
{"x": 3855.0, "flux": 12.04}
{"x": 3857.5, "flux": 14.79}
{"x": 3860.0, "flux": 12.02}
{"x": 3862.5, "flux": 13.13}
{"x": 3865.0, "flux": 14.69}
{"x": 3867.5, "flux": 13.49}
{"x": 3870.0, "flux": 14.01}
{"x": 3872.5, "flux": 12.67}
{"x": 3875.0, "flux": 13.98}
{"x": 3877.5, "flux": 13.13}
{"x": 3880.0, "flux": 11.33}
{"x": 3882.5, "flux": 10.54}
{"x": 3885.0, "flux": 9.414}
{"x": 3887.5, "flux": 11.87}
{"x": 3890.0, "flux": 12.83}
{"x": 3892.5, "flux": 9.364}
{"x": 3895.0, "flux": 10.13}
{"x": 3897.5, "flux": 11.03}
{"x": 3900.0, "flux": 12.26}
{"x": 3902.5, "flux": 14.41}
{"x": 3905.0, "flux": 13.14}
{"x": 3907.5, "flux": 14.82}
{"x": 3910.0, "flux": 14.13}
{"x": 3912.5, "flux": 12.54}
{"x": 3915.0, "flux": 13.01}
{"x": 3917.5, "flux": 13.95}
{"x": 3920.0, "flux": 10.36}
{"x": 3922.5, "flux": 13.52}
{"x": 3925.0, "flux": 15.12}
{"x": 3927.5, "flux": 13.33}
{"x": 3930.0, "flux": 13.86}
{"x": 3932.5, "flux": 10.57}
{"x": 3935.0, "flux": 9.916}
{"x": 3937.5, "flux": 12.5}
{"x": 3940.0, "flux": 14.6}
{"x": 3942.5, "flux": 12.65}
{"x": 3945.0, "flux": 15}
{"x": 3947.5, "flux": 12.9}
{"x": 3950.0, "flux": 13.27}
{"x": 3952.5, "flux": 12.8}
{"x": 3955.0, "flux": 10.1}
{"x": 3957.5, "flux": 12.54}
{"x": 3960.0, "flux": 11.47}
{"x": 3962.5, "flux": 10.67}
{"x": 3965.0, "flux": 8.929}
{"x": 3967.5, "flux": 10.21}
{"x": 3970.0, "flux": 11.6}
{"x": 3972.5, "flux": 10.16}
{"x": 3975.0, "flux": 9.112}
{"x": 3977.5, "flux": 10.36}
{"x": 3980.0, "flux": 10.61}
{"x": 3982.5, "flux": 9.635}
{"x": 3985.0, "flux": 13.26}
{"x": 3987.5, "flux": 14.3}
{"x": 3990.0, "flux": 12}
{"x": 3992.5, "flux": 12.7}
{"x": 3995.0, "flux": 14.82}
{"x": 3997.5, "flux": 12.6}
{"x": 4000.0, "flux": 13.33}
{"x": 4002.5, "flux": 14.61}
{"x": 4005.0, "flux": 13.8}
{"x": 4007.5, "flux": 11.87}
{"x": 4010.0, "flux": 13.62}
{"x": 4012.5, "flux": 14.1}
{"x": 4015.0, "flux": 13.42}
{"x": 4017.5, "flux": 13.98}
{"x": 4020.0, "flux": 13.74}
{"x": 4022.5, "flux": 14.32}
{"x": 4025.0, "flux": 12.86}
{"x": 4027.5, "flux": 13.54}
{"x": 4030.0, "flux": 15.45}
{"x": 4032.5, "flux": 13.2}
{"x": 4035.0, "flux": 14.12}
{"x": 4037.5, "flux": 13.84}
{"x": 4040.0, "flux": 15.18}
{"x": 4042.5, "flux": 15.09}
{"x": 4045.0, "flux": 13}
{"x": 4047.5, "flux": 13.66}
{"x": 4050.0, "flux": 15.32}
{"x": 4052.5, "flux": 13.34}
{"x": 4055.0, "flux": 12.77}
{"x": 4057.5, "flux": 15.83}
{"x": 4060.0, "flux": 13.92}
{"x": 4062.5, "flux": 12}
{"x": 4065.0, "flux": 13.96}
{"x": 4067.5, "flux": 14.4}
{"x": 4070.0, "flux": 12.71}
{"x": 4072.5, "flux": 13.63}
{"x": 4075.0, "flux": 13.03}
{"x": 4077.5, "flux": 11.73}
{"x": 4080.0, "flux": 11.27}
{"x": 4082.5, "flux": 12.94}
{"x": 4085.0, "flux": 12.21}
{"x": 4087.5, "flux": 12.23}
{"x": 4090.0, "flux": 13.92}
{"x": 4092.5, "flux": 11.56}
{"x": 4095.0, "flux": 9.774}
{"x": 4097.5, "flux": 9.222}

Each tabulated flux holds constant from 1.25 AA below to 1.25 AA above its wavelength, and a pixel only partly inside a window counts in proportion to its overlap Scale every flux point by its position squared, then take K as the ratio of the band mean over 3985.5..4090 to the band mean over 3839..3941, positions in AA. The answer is 1.16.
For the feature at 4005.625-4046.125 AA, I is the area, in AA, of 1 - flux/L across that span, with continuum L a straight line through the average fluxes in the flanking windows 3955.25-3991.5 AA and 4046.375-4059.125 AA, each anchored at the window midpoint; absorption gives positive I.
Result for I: -2.22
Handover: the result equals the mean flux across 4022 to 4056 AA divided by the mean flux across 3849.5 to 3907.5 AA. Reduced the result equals 1.1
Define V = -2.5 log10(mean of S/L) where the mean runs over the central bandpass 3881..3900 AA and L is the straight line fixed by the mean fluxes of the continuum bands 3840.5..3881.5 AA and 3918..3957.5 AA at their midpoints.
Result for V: 0.183 mag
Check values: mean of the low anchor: 12.9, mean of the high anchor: 12.7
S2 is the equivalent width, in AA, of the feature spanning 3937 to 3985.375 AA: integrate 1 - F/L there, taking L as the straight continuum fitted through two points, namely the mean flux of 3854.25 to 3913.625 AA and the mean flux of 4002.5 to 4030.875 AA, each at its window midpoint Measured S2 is 6.0 AA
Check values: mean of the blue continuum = 12.6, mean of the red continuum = 13.7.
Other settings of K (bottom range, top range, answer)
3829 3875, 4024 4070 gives 1.28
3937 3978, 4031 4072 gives 1.25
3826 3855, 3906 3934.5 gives 1.25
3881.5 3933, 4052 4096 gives 1.12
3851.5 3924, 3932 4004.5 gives 0.99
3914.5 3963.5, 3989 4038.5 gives 1.12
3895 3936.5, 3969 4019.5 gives 1.02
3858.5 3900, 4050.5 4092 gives 1.19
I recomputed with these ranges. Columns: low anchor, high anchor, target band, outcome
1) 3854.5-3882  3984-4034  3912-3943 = 1.3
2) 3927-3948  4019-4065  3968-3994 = 3.7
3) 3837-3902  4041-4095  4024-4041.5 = -1.4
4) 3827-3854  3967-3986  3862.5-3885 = -4.1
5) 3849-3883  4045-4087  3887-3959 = 2.6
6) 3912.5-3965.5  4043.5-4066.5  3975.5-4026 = 0.9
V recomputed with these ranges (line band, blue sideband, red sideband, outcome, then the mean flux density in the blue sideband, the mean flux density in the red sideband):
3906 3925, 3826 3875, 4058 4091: -0.09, 12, 13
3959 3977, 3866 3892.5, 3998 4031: 0.27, 12.2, 13.7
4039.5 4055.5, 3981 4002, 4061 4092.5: -0.10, 12.9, 12.8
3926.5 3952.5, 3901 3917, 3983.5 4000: 0.05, 13.7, 13.2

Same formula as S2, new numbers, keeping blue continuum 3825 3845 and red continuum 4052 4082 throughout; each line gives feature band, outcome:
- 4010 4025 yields -1.6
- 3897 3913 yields -3.6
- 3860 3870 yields -3.2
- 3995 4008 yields -1.3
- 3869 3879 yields -2.8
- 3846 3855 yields -3.0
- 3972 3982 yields 1.6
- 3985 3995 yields -1.0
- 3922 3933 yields -2.2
